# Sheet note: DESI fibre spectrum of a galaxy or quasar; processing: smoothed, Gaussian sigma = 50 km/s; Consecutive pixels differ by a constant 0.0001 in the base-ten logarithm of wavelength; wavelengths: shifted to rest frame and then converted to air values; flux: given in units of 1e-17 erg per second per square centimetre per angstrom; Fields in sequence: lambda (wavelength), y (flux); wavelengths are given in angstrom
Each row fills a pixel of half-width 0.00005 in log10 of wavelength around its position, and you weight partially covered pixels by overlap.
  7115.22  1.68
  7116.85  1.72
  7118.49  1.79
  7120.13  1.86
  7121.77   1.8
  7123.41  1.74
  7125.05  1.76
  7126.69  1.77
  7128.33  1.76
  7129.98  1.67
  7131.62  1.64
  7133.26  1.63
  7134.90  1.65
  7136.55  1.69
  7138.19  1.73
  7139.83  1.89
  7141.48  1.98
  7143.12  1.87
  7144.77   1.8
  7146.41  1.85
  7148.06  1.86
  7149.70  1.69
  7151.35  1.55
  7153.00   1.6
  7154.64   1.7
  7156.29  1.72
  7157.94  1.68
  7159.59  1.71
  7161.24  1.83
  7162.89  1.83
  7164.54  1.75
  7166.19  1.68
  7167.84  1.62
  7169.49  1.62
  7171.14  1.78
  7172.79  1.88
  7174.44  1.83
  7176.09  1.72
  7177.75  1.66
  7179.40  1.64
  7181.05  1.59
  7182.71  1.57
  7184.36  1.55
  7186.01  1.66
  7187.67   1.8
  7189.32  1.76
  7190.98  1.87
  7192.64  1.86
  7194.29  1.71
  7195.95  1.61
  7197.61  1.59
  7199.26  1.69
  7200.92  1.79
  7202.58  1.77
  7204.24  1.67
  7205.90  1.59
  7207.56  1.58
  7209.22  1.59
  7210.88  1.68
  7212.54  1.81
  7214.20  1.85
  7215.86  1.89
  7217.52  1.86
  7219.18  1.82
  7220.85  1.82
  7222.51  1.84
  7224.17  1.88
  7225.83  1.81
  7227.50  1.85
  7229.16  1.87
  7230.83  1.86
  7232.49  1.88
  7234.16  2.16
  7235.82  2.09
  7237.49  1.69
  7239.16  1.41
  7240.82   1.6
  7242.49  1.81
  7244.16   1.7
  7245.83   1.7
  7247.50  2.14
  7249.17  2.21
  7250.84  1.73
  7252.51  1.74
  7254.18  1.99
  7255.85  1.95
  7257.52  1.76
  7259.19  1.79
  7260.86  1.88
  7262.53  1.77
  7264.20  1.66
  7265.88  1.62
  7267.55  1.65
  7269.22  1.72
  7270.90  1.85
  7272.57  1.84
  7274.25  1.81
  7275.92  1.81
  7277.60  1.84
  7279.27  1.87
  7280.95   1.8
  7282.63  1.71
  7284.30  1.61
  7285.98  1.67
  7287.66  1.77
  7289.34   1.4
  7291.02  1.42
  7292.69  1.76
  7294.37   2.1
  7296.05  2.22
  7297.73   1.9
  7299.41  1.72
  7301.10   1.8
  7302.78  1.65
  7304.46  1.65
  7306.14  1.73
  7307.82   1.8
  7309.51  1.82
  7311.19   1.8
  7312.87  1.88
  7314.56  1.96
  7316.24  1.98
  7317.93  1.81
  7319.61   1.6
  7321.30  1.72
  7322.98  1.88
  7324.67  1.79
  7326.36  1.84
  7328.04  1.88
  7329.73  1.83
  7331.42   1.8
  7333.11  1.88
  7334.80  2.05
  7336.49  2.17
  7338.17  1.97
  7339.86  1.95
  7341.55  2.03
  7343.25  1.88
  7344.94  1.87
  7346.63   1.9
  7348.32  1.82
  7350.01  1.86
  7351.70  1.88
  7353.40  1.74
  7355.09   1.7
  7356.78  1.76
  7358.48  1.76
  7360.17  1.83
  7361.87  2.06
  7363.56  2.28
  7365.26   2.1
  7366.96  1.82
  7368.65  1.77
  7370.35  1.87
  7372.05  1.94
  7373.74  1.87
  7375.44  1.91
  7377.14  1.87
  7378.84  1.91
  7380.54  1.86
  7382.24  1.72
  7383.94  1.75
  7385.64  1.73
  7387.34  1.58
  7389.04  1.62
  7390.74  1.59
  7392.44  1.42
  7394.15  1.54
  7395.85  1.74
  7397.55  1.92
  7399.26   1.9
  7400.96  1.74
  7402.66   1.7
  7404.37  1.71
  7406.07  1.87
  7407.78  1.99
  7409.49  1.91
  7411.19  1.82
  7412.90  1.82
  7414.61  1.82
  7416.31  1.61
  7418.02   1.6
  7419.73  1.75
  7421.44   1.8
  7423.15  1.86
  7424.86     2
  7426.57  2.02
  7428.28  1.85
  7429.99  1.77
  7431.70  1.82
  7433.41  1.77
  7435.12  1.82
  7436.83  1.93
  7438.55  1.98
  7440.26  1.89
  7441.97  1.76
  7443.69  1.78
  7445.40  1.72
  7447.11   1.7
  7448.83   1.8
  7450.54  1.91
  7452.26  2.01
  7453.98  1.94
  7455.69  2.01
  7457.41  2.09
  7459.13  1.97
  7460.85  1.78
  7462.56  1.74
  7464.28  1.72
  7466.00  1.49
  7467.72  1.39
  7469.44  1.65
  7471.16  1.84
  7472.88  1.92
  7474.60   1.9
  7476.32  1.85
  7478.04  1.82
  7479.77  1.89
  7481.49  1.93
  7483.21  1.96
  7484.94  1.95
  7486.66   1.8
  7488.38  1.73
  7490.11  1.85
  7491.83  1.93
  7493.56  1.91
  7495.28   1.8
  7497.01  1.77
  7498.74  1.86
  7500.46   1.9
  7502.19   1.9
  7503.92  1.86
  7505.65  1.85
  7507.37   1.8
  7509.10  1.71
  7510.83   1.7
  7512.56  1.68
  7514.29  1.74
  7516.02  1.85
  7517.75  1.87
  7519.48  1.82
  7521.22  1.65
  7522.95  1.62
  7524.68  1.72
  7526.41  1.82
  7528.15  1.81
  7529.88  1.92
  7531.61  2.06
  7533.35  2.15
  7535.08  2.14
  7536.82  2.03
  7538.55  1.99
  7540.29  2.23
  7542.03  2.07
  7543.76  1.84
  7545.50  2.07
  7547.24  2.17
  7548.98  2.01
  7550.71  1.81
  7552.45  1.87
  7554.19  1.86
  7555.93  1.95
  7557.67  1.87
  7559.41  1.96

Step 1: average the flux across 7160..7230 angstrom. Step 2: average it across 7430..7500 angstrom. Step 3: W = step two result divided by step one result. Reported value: 1.05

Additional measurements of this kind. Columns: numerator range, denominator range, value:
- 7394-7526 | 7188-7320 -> 1.02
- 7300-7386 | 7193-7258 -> 1.03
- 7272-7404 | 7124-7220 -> 1.05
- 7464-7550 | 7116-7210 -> 1.08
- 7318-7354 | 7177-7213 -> 1.11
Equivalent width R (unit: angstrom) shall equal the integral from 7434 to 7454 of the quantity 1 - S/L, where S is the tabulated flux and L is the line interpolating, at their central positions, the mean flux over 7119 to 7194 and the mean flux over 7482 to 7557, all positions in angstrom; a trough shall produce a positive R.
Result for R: 0.06 angstrom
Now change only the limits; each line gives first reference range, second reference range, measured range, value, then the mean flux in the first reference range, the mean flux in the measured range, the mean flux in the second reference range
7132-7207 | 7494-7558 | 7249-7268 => -0.4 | 1.72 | 1.8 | 1.89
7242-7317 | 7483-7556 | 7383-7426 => 2.1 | 1.8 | 1.75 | 1.88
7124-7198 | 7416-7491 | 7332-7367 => -2.5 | 1.73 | 1.92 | 1.83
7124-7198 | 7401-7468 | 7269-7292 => 0.6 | 1.73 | 1.72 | 1.82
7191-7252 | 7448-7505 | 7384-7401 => 1.4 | 1.79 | 1.68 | 1.84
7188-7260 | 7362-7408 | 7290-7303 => -0.2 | 1.8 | 1.82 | 1.81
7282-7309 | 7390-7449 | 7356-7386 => -1.8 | 1.75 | 1.88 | 1.79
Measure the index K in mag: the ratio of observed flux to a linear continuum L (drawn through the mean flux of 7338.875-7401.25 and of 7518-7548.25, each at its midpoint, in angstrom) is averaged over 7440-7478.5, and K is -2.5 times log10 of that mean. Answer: 0.047 mag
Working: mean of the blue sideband 1.82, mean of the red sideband 1.95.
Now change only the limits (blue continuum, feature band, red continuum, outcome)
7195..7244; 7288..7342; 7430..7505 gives -0.02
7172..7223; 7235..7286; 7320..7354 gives 0.00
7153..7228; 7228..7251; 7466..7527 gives -0.06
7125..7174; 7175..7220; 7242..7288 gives 0.03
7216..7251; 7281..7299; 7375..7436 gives 0.04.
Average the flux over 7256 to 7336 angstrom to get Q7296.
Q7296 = 1.79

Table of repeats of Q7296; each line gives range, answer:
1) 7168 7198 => 1.71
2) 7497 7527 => 1.78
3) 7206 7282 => 1.81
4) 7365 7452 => 1.8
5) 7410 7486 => 1.83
